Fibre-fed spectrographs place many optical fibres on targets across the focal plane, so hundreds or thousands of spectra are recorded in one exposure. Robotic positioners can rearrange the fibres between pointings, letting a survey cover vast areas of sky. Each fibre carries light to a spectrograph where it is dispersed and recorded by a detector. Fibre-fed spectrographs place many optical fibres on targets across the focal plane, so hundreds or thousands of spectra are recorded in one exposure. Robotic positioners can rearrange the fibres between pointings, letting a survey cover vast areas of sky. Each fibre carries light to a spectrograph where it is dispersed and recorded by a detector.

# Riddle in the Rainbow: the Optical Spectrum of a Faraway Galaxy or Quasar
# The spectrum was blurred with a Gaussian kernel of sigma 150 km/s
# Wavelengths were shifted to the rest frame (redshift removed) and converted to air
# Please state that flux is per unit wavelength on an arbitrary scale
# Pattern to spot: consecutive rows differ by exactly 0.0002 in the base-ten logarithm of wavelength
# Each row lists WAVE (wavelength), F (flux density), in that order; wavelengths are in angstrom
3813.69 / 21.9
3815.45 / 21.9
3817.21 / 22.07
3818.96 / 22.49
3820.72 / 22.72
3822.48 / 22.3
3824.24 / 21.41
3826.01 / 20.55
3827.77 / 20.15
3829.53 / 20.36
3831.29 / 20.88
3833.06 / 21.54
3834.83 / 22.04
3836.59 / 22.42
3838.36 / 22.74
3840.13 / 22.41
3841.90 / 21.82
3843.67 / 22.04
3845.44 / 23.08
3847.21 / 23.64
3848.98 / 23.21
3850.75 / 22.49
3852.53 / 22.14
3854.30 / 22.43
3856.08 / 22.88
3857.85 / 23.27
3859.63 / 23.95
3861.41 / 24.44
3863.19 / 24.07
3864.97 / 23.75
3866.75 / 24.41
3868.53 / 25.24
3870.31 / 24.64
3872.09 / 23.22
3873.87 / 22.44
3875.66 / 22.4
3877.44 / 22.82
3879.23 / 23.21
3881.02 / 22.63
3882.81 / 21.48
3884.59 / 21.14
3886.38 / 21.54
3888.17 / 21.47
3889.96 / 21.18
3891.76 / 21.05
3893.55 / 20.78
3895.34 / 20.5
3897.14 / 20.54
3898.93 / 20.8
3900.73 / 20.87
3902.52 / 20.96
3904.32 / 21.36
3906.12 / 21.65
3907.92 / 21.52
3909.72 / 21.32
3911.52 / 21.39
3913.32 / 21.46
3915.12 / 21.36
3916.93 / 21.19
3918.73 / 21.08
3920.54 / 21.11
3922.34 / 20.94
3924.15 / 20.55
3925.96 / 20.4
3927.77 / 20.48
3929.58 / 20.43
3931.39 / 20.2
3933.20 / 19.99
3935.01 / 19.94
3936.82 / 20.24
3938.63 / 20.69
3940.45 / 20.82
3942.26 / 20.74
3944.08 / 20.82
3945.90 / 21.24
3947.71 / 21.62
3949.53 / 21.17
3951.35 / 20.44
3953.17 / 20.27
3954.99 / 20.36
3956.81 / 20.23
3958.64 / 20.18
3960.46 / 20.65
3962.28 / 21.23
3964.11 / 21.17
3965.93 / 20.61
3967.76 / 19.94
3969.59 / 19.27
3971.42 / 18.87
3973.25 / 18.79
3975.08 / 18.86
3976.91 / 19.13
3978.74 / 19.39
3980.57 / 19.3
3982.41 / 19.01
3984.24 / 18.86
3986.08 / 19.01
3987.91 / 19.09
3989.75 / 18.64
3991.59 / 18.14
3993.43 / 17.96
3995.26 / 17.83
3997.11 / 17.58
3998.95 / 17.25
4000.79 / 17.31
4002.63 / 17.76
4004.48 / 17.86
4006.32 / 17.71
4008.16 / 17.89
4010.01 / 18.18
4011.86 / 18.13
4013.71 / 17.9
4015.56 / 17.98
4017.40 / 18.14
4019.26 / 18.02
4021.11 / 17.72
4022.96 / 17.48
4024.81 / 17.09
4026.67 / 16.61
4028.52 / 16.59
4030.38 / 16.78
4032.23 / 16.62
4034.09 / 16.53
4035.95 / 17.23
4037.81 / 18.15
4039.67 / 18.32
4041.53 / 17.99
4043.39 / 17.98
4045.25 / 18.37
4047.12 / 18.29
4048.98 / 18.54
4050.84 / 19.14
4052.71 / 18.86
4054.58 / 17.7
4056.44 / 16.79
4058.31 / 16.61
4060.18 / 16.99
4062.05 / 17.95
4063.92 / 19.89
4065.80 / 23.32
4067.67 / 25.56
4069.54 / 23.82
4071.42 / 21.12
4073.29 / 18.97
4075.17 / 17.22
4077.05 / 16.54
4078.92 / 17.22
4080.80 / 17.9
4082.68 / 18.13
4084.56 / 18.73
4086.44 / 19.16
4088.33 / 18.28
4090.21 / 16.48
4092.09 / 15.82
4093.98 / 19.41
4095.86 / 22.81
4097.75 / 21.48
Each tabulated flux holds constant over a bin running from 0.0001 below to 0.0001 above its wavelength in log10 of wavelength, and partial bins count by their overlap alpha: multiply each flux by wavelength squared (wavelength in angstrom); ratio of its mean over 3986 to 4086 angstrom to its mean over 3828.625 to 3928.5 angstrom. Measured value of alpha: 0.90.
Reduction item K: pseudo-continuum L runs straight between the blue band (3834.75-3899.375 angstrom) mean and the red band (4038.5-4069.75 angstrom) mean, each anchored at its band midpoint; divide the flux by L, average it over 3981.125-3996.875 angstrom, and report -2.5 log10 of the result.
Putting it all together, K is 0.10 mag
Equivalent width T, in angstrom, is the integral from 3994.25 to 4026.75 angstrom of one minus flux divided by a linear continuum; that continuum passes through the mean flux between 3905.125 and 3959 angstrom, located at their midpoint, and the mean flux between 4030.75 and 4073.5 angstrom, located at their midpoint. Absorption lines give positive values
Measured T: 3.0 angstrom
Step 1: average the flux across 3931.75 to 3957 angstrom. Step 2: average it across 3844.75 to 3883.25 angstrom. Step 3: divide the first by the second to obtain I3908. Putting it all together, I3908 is 0.89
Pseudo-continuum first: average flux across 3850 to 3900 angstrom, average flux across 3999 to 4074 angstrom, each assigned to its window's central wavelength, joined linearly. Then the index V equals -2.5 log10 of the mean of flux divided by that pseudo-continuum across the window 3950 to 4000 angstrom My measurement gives 0.03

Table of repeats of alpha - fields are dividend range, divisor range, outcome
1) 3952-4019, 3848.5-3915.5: 0.89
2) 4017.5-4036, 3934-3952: 0.86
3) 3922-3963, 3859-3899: 0.94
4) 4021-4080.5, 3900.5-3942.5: 0.94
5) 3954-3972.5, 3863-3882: 0.90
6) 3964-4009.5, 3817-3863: 0.90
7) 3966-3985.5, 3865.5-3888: 0.88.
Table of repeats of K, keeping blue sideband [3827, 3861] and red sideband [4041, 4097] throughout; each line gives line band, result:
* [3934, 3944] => 0.02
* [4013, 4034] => 0.13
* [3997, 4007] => 0.13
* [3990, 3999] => 0.12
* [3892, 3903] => 0.04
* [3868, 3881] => -0.07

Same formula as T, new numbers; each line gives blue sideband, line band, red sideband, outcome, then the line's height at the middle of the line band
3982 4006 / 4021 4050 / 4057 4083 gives 2.0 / 18.8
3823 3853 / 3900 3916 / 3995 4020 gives -0.9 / 20.2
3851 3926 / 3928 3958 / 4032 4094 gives 0.5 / 21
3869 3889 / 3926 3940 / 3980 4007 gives 0.1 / 20.5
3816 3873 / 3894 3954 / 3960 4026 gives -1.1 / 20.5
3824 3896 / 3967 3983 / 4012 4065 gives 0.2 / 19.4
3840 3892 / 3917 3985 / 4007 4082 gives 1.4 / 20.7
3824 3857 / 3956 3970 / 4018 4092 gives -0.4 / 19.9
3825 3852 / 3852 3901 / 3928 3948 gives -2.4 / 21.4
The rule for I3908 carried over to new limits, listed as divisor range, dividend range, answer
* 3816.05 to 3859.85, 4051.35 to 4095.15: 0.85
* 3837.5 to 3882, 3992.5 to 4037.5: 0.76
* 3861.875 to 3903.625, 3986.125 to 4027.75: 0.80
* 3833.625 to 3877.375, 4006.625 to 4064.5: 0.77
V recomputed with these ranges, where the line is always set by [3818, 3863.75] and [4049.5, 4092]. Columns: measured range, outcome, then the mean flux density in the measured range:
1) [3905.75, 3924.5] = 0.00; 21.2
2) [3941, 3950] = -0.02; 21.1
